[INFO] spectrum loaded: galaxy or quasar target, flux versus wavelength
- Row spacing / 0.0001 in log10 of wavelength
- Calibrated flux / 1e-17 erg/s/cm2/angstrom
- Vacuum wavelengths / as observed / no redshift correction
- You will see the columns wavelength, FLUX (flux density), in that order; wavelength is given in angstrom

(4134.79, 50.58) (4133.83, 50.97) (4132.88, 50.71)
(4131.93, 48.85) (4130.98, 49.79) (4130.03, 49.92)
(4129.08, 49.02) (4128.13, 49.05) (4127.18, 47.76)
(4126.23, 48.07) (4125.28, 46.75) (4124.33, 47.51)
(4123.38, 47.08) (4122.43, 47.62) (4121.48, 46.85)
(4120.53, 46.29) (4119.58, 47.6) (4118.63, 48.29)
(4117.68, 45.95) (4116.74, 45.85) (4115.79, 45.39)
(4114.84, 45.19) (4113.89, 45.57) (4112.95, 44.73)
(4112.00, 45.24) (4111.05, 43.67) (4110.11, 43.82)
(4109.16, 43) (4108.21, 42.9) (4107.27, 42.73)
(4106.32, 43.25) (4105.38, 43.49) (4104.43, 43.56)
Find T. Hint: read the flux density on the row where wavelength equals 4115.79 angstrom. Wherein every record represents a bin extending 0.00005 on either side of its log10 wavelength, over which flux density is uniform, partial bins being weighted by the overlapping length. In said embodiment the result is 45.39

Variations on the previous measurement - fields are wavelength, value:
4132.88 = 50.71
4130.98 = 49.79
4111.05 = 43.67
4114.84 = 45.19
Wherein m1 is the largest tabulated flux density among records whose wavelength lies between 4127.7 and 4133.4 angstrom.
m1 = 50.71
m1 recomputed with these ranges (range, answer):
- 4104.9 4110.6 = 43.82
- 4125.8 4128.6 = 49.05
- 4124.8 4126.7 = 48.07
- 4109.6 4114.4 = 45.57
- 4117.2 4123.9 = 48.29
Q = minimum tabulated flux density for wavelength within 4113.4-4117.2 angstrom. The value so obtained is 45.19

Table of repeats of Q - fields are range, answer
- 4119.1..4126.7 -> 46.29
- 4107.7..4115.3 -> 42.9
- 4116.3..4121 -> 45.85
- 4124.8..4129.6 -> 46.75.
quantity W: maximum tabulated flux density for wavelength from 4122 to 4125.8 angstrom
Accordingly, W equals 47.62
